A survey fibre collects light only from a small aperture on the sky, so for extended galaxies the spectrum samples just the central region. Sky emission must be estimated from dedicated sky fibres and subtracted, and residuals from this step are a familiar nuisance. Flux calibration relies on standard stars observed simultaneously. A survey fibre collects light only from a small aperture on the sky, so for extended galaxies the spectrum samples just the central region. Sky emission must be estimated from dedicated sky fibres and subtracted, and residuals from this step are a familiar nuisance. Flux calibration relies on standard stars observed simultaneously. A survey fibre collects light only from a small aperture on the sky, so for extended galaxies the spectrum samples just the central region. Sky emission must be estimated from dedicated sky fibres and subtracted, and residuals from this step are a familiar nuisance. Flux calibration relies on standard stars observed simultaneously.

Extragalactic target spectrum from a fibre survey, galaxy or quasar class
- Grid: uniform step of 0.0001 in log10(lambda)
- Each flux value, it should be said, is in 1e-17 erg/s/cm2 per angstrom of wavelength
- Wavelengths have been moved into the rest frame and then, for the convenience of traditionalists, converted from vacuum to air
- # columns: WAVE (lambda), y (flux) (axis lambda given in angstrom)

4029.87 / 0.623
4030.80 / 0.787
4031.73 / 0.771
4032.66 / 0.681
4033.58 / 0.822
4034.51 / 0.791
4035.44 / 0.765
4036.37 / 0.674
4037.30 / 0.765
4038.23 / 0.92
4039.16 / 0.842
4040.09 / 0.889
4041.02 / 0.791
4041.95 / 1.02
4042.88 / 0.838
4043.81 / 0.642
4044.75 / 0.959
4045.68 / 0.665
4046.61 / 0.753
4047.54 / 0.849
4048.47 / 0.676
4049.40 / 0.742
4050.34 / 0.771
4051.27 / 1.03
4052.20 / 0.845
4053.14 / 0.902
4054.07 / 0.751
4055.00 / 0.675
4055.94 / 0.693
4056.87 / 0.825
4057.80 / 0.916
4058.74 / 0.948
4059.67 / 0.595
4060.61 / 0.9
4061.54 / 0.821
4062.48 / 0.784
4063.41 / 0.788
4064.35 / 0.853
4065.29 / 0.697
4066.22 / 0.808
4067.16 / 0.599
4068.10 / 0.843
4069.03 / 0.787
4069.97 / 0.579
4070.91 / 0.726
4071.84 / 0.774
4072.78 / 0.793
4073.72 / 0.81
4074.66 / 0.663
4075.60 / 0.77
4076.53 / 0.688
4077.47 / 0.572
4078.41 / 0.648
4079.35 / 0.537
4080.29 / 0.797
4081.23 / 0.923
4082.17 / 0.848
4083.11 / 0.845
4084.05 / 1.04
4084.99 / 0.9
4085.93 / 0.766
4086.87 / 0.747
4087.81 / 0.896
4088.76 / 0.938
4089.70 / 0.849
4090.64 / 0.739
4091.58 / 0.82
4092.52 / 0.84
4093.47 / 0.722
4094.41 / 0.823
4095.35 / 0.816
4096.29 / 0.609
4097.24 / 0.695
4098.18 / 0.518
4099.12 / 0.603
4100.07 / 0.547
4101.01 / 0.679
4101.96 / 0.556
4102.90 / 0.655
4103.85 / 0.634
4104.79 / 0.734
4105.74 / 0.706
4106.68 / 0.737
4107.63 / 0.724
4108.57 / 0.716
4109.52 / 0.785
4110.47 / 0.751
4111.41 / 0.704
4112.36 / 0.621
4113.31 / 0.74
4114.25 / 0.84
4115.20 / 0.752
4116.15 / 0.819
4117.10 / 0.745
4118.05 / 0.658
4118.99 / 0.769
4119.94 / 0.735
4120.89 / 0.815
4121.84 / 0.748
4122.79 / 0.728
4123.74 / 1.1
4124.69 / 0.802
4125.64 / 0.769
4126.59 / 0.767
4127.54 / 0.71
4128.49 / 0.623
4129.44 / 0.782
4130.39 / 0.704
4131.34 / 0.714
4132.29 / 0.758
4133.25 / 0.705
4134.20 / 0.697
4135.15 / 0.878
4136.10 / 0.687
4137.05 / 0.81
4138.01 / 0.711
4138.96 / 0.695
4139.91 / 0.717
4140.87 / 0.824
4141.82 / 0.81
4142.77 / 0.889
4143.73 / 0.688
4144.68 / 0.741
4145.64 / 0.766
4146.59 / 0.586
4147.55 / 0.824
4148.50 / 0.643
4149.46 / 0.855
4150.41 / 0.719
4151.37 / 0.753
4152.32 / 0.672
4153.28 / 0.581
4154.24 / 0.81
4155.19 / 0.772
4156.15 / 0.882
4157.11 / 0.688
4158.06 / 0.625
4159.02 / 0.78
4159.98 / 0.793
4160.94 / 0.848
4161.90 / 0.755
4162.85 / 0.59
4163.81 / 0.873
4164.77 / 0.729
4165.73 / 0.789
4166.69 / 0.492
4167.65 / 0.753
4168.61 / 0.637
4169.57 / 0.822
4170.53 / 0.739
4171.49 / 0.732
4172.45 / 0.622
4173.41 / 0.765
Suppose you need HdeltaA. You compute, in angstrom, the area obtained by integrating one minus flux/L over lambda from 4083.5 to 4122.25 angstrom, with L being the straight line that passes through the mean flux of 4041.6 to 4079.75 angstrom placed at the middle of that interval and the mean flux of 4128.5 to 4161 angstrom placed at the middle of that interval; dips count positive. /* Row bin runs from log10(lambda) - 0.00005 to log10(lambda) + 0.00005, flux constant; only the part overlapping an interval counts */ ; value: 0.6 angstrom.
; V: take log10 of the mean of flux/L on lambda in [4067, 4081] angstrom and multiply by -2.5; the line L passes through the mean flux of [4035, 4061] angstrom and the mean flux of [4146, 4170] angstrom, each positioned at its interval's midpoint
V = 0.11 mag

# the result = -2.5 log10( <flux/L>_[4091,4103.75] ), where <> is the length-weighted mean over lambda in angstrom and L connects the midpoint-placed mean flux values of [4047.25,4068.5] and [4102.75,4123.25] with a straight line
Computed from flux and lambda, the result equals 0.105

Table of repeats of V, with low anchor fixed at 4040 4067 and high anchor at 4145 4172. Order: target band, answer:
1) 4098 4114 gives 0.14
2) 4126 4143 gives 0.00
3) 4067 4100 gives 0.04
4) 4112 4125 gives -0.03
